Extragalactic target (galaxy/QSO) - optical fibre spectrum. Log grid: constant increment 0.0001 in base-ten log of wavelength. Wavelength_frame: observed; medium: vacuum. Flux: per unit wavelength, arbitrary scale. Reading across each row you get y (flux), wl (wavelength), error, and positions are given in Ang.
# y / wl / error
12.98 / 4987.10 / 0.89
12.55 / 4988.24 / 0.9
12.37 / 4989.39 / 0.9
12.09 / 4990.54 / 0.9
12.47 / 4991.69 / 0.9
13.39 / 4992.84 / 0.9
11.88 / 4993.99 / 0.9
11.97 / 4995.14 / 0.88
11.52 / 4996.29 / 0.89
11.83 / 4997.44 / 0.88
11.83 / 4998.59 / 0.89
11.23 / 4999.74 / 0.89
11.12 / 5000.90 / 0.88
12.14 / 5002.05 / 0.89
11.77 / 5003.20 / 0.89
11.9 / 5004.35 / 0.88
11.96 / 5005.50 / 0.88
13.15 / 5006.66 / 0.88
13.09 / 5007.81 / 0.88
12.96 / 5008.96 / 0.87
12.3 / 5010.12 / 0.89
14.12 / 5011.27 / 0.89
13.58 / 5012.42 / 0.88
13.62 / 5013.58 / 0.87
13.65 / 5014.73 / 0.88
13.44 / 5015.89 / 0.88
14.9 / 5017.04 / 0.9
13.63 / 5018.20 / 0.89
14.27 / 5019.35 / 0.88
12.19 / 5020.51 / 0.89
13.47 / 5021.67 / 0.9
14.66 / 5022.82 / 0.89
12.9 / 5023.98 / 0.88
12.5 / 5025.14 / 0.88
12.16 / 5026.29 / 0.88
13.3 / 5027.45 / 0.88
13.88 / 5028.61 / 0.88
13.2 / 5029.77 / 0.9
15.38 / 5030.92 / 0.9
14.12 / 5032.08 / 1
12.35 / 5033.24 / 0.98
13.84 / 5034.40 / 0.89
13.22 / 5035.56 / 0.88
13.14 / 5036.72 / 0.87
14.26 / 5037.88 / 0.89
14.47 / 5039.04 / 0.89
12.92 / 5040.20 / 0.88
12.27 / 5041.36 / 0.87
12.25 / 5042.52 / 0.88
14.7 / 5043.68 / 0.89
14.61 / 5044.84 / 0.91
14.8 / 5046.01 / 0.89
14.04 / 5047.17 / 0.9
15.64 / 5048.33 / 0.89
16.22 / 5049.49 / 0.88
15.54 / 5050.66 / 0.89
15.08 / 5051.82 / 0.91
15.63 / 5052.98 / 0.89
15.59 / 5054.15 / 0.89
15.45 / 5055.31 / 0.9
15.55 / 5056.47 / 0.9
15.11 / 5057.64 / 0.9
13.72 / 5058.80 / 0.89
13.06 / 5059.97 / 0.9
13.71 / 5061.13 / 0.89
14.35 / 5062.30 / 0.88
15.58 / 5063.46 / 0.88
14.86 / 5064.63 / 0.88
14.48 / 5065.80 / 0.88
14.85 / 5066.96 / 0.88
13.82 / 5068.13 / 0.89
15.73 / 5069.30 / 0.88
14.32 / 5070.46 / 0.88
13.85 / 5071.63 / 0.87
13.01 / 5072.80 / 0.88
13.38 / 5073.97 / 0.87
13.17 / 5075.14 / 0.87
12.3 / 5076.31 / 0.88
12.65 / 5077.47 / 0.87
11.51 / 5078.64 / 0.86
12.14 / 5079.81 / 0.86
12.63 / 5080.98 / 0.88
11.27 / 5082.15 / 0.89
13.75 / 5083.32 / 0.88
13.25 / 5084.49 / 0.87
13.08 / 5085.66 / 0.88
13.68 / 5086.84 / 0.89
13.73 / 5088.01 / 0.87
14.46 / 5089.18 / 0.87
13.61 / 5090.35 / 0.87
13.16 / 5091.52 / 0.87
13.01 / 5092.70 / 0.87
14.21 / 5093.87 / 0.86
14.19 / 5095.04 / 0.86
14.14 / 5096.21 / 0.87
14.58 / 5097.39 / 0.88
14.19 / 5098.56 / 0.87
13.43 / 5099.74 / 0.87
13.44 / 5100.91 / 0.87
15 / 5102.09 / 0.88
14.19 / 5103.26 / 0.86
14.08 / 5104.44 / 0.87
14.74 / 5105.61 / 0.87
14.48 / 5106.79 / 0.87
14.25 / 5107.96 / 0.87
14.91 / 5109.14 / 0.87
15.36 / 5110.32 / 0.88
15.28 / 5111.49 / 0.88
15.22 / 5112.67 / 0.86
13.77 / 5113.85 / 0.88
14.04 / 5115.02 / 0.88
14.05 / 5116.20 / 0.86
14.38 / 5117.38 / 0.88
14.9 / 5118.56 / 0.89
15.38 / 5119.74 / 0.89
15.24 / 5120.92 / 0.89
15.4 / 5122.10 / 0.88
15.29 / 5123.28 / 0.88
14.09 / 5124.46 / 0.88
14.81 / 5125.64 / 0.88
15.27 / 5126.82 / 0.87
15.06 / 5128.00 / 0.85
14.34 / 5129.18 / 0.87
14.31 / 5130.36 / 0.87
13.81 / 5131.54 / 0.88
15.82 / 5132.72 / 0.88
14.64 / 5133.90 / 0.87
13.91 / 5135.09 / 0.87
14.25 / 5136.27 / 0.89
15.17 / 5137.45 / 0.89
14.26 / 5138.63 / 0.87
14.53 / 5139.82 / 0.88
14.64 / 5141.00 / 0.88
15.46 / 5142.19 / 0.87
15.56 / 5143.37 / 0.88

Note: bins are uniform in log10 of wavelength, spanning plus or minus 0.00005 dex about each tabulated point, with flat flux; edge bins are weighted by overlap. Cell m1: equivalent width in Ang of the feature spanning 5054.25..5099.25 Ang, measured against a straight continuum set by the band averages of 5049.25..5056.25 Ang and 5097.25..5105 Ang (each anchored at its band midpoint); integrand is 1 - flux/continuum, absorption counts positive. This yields 3.1 Ang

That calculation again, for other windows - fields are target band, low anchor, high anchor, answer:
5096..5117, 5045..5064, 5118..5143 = 0.62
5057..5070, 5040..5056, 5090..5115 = 0.07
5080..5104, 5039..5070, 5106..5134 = 1.73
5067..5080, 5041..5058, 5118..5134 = 1.32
